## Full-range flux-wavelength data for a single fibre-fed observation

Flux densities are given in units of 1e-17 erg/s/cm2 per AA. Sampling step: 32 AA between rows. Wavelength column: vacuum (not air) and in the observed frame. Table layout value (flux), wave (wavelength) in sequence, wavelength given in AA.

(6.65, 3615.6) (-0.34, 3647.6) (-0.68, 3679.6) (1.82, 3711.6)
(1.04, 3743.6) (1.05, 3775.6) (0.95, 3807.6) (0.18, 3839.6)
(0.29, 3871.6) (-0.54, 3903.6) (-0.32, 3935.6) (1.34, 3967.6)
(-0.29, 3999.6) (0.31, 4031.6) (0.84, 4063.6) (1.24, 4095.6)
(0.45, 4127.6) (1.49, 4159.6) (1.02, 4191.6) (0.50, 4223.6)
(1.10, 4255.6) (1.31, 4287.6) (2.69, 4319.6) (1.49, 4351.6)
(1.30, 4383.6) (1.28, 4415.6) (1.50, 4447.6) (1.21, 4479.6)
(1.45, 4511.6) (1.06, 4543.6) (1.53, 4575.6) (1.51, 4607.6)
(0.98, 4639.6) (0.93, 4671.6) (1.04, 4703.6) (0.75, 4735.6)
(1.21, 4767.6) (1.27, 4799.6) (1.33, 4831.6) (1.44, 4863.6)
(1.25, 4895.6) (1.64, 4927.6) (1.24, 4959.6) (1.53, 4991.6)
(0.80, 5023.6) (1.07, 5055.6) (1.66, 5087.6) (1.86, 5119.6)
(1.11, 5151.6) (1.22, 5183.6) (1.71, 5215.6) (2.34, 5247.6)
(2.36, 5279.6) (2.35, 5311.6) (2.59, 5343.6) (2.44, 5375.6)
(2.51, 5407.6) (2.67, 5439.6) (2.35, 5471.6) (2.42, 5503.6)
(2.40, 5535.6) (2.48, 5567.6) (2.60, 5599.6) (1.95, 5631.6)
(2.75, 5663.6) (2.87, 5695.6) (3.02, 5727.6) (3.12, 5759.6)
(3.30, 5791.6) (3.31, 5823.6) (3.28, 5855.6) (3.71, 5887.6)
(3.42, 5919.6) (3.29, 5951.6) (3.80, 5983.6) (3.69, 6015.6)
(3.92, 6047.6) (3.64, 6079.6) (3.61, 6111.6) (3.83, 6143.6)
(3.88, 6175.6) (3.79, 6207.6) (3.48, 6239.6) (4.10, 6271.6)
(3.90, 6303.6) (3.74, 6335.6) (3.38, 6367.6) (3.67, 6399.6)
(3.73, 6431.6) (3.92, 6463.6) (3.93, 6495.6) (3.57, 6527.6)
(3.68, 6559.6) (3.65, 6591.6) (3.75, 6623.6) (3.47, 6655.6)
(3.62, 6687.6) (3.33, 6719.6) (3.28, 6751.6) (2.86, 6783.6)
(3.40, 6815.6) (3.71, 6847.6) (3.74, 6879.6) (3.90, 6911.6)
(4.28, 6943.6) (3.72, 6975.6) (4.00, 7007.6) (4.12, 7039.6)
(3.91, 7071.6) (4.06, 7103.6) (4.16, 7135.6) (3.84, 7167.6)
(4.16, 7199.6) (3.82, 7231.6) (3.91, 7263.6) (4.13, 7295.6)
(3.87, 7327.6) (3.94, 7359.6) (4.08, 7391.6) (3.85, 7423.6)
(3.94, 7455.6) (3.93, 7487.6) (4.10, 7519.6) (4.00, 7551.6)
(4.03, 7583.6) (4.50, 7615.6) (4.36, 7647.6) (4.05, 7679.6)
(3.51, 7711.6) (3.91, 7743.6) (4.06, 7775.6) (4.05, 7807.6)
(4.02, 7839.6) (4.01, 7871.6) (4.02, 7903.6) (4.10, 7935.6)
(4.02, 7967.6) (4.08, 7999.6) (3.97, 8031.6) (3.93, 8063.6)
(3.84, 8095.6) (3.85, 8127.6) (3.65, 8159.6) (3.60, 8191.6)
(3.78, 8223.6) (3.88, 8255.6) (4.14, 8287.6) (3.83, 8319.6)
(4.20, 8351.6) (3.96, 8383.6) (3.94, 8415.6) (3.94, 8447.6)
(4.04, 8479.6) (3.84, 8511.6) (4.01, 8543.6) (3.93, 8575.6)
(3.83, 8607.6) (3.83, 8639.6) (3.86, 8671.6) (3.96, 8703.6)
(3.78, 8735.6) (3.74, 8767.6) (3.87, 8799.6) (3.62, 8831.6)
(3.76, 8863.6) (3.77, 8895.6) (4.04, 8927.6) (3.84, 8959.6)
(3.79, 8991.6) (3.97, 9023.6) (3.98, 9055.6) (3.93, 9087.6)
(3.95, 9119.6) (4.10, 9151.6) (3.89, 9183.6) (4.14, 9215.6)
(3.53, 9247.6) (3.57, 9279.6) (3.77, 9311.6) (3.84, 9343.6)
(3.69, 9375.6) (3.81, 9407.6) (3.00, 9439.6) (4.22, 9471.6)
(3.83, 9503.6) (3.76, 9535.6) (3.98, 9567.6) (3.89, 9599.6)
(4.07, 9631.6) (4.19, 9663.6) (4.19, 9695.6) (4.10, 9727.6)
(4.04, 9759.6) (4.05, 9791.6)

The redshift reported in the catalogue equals 0.31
